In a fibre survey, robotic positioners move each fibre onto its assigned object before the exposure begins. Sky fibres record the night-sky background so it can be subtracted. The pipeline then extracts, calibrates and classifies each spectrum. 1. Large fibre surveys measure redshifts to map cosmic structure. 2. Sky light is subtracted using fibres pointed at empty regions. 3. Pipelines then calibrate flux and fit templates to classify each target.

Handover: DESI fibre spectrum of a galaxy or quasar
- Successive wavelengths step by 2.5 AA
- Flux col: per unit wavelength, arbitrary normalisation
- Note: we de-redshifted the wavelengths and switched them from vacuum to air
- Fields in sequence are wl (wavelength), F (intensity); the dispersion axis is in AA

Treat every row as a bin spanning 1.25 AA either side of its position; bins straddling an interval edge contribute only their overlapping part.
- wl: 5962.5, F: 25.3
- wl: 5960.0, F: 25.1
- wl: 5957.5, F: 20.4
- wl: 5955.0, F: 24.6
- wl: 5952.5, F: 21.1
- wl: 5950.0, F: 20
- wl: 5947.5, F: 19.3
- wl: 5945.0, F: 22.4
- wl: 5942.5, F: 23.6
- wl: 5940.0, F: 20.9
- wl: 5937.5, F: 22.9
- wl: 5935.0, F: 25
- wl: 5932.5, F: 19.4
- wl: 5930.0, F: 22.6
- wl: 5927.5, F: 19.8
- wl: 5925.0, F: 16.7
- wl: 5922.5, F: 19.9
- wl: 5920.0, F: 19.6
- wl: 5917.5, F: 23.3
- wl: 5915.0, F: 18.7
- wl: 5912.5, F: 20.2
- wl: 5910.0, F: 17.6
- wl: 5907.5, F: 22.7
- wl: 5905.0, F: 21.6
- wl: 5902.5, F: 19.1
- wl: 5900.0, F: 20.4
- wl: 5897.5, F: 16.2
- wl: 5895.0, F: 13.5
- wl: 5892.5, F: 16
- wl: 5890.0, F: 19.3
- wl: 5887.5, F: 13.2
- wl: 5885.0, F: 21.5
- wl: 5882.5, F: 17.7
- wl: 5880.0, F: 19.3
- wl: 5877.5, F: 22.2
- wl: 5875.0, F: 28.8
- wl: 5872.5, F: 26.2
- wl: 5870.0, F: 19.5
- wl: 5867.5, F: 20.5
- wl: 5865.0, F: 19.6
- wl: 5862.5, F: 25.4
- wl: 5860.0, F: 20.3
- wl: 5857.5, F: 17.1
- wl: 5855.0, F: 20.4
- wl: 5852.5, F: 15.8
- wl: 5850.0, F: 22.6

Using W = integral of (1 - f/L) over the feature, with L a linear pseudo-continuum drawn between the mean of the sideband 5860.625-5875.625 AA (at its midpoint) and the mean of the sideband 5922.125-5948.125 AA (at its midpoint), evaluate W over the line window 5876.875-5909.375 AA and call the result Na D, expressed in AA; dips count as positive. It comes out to 5.4 AA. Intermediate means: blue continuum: 23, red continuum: 21.2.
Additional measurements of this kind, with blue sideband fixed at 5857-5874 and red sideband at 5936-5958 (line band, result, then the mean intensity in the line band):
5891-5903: 2.6 AA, 17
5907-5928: 1.9 AA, 19.7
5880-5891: 1.8 AA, 18.1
